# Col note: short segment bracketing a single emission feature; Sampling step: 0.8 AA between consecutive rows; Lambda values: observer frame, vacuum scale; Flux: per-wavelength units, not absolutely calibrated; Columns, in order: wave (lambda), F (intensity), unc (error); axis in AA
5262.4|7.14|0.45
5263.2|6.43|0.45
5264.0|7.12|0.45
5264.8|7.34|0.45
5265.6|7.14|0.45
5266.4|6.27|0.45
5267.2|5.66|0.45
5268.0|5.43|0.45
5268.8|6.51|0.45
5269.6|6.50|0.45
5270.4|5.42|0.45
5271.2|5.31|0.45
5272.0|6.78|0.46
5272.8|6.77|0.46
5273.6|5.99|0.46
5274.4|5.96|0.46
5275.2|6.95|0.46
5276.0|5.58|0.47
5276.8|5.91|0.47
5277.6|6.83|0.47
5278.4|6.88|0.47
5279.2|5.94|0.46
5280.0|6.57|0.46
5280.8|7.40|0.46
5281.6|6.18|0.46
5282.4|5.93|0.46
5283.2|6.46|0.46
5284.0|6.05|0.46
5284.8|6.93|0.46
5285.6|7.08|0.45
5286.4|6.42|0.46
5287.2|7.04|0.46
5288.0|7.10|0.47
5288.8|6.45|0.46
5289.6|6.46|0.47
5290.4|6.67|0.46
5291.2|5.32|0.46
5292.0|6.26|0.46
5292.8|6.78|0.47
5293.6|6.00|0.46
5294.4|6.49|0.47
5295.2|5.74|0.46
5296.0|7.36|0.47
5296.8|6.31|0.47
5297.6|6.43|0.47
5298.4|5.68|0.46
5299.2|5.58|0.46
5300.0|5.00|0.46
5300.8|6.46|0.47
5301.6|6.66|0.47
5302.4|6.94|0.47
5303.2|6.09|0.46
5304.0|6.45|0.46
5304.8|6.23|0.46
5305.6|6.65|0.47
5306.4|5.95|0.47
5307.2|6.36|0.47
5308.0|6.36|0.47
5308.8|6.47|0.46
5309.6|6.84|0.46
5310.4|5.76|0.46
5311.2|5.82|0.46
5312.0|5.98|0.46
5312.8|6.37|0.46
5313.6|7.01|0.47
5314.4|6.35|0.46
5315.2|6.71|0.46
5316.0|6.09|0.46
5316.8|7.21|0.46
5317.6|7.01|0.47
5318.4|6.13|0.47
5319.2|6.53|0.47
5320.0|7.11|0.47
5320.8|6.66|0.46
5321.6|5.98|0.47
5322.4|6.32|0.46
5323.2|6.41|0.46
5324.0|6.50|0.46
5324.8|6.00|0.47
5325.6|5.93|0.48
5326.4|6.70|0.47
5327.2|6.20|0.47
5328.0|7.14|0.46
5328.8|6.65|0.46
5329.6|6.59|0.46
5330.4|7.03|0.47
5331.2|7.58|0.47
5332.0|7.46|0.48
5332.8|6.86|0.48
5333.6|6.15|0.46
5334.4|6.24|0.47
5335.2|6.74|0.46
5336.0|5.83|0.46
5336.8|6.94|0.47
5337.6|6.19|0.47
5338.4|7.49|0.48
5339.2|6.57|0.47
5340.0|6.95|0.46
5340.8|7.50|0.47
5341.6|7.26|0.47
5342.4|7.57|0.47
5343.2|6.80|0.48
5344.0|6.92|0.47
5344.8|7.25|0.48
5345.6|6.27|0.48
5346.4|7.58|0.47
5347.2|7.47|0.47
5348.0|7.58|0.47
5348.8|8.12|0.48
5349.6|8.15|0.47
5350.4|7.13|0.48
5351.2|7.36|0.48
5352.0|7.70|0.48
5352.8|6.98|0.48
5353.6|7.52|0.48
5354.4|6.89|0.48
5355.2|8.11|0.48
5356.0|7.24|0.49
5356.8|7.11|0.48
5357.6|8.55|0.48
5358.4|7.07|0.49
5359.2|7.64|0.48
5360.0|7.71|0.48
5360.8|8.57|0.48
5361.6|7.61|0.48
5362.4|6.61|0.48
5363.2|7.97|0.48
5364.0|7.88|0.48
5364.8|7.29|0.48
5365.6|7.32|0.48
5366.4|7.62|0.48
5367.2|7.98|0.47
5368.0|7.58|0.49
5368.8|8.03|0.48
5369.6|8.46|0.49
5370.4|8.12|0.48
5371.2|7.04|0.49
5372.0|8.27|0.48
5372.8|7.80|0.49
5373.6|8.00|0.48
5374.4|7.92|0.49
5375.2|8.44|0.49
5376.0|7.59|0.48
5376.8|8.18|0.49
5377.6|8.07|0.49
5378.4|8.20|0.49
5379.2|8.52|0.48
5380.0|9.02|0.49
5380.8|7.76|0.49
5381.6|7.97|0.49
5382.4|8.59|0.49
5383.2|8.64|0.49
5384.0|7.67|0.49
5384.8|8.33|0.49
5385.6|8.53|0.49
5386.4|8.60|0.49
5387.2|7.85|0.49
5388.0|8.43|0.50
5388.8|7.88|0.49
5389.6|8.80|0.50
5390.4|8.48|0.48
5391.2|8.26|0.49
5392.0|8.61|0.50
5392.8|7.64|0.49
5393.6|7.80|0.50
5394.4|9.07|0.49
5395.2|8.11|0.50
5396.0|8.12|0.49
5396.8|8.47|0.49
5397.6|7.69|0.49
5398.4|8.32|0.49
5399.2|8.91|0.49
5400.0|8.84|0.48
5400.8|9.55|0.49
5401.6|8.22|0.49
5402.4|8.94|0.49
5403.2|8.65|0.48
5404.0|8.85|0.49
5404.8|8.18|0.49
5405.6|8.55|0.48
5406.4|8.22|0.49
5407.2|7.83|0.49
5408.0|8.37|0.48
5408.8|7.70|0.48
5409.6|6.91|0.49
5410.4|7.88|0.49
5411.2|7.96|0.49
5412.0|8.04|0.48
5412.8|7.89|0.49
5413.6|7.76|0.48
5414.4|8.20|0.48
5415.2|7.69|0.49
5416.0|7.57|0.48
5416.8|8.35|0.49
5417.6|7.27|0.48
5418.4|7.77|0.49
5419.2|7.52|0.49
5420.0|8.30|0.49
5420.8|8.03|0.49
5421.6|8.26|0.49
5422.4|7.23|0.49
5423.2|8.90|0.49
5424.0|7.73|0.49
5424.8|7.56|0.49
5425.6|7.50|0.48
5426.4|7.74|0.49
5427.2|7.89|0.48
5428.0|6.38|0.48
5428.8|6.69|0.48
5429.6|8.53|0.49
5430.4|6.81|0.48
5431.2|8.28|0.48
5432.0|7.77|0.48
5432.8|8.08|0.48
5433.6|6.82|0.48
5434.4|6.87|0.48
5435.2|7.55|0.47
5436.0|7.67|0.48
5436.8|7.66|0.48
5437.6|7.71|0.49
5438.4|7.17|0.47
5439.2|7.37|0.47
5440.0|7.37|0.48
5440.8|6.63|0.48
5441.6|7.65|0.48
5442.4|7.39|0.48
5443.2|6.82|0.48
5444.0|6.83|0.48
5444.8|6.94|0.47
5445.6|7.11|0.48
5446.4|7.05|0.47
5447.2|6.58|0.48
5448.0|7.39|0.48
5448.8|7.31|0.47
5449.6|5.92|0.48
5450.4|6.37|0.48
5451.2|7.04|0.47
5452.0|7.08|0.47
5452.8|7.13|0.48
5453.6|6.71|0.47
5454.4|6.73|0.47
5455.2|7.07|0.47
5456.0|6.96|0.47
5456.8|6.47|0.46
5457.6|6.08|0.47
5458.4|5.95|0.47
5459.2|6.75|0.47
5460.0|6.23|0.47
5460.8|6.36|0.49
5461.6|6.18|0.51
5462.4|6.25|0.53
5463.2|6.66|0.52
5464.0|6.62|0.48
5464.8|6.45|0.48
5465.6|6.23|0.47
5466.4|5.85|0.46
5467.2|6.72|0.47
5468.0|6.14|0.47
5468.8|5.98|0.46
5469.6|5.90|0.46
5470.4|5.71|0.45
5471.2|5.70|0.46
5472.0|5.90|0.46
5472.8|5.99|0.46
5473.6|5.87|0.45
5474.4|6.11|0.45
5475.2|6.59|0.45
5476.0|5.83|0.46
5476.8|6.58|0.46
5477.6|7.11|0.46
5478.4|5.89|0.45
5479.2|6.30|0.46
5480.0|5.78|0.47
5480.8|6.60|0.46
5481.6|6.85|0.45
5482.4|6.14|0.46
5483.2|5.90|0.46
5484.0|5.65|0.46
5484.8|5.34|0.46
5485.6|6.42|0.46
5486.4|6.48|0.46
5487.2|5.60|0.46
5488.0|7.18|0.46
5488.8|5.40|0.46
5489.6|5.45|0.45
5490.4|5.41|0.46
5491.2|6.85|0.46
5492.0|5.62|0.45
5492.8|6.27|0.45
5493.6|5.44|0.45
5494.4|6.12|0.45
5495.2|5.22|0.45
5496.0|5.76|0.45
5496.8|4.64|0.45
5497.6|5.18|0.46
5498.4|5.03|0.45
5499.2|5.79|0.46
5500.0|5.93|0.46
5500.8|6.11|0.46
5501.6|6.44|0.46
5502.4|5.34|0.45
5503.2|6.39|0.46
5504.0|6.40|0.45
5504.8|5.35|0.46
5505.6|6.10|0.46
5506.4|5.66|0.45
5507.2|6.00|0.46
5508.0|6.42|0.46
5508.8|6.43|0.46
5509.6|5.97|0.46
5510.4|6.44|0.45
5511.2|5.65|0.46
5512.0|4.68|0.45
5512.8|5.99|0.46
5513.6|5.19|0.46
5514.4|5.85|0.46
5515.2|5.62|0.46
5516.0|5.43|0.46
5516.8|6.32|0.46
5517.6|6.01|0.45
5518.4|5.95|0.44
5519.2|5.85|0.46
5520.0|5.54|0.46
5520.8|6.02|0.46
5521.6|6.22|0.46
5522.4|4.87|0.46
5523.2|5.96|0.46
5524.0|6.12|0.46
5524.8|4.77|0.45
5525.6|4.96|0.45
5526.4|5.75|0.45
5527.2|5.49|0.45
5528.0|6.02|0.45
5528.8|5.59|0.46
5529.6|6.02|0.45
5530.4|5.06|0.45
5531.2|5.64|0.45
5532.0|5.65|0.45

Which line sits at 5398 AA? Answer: C III]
